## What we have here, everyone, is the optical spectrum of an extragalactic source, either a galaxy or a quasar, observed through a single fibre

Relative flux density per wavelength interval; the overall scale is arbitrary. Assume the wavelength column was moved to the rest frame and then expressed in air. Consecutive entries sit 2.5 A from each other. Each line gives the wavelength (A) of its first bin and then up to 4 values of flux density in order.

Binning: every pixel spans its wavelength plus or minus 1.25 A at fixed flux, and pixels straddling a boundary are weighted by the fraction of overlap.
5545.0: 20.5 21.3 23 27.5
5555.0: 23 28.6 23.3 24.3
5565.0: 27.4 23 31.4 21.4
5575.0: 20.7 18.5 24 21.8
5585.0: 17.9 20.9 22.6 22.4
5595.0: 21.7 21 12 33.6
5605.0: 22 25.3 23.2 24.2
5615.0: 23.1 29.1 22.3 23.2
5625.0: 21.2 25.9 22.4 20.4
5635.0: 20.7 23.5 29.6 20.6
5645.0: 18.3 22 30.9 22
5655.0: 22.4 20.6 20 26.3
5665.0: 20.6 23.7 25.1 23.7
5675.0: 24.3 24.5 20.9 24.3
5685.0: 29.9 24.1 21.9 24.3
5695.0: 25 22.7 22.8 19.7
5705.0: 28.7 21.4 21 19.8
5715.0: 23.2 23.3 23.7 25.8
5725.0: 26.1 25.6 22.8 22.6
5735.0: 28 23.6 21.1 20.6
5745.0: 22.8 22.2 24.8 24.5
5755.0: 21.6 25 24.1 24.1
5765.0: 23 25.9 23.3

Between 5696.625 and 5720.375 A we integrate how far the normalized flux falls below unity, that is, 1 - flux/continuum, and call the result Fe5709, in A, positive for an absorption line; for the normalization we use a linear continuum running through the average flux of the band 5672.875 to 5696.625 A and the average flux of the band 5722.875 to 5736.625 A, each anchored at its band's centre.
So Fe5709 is 2.0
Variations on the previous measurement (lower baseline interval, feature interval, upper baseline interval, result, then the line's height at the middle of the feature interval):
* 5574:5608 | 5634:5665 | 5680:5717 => -0.5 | 22.6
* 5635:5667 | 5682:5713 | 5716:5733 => 0.3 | 23.8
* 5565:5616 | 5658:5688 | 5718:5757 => -0.8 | 23.3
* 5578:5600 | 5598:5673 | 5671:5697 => -2.4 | 22.5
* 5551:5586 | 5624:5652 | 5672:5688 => 1.2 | 24.3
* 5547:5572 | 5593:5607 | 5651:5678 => 1.2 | 24.4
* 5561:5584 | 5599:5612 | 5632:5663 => -0.1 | 23.2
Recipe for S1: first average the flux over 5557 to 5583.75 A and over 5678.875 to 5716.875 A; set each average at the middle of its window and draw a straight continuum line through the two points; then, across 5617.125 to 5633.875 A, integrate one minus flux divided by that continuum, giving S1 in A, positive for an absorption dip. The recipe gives 0.33 A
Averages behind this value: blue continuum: 23.9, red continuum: 23.3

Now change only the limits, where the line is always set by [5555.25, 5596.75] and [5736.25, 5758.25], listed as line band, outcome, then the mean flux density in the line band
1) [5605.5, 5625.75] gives -0.80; 23.9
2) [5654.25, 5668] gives 0.48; 22.2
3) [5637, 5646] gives -0.03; 23.1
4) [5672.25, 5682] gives -0.18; 23.4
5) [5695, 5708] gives -0.24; 23.3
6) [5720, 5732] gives -0.99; 24.8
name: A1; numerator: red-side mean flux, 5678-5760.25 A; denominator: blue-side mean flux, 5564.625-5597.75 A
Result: 1.05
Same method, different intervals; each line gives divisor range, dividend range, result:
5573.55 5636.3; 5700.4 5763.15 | 1.05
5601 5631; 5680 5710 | 0.97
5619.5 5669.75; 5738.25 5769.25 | 1.02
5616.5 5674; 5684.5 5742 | 1.02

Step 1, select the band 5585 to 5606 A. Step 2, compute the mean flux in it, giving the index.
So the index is 21.8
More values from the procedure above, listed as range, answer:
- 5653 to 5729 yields 23.5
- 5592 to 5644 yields 23.2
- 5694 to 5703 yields 22.7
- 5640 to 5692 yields 23.5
